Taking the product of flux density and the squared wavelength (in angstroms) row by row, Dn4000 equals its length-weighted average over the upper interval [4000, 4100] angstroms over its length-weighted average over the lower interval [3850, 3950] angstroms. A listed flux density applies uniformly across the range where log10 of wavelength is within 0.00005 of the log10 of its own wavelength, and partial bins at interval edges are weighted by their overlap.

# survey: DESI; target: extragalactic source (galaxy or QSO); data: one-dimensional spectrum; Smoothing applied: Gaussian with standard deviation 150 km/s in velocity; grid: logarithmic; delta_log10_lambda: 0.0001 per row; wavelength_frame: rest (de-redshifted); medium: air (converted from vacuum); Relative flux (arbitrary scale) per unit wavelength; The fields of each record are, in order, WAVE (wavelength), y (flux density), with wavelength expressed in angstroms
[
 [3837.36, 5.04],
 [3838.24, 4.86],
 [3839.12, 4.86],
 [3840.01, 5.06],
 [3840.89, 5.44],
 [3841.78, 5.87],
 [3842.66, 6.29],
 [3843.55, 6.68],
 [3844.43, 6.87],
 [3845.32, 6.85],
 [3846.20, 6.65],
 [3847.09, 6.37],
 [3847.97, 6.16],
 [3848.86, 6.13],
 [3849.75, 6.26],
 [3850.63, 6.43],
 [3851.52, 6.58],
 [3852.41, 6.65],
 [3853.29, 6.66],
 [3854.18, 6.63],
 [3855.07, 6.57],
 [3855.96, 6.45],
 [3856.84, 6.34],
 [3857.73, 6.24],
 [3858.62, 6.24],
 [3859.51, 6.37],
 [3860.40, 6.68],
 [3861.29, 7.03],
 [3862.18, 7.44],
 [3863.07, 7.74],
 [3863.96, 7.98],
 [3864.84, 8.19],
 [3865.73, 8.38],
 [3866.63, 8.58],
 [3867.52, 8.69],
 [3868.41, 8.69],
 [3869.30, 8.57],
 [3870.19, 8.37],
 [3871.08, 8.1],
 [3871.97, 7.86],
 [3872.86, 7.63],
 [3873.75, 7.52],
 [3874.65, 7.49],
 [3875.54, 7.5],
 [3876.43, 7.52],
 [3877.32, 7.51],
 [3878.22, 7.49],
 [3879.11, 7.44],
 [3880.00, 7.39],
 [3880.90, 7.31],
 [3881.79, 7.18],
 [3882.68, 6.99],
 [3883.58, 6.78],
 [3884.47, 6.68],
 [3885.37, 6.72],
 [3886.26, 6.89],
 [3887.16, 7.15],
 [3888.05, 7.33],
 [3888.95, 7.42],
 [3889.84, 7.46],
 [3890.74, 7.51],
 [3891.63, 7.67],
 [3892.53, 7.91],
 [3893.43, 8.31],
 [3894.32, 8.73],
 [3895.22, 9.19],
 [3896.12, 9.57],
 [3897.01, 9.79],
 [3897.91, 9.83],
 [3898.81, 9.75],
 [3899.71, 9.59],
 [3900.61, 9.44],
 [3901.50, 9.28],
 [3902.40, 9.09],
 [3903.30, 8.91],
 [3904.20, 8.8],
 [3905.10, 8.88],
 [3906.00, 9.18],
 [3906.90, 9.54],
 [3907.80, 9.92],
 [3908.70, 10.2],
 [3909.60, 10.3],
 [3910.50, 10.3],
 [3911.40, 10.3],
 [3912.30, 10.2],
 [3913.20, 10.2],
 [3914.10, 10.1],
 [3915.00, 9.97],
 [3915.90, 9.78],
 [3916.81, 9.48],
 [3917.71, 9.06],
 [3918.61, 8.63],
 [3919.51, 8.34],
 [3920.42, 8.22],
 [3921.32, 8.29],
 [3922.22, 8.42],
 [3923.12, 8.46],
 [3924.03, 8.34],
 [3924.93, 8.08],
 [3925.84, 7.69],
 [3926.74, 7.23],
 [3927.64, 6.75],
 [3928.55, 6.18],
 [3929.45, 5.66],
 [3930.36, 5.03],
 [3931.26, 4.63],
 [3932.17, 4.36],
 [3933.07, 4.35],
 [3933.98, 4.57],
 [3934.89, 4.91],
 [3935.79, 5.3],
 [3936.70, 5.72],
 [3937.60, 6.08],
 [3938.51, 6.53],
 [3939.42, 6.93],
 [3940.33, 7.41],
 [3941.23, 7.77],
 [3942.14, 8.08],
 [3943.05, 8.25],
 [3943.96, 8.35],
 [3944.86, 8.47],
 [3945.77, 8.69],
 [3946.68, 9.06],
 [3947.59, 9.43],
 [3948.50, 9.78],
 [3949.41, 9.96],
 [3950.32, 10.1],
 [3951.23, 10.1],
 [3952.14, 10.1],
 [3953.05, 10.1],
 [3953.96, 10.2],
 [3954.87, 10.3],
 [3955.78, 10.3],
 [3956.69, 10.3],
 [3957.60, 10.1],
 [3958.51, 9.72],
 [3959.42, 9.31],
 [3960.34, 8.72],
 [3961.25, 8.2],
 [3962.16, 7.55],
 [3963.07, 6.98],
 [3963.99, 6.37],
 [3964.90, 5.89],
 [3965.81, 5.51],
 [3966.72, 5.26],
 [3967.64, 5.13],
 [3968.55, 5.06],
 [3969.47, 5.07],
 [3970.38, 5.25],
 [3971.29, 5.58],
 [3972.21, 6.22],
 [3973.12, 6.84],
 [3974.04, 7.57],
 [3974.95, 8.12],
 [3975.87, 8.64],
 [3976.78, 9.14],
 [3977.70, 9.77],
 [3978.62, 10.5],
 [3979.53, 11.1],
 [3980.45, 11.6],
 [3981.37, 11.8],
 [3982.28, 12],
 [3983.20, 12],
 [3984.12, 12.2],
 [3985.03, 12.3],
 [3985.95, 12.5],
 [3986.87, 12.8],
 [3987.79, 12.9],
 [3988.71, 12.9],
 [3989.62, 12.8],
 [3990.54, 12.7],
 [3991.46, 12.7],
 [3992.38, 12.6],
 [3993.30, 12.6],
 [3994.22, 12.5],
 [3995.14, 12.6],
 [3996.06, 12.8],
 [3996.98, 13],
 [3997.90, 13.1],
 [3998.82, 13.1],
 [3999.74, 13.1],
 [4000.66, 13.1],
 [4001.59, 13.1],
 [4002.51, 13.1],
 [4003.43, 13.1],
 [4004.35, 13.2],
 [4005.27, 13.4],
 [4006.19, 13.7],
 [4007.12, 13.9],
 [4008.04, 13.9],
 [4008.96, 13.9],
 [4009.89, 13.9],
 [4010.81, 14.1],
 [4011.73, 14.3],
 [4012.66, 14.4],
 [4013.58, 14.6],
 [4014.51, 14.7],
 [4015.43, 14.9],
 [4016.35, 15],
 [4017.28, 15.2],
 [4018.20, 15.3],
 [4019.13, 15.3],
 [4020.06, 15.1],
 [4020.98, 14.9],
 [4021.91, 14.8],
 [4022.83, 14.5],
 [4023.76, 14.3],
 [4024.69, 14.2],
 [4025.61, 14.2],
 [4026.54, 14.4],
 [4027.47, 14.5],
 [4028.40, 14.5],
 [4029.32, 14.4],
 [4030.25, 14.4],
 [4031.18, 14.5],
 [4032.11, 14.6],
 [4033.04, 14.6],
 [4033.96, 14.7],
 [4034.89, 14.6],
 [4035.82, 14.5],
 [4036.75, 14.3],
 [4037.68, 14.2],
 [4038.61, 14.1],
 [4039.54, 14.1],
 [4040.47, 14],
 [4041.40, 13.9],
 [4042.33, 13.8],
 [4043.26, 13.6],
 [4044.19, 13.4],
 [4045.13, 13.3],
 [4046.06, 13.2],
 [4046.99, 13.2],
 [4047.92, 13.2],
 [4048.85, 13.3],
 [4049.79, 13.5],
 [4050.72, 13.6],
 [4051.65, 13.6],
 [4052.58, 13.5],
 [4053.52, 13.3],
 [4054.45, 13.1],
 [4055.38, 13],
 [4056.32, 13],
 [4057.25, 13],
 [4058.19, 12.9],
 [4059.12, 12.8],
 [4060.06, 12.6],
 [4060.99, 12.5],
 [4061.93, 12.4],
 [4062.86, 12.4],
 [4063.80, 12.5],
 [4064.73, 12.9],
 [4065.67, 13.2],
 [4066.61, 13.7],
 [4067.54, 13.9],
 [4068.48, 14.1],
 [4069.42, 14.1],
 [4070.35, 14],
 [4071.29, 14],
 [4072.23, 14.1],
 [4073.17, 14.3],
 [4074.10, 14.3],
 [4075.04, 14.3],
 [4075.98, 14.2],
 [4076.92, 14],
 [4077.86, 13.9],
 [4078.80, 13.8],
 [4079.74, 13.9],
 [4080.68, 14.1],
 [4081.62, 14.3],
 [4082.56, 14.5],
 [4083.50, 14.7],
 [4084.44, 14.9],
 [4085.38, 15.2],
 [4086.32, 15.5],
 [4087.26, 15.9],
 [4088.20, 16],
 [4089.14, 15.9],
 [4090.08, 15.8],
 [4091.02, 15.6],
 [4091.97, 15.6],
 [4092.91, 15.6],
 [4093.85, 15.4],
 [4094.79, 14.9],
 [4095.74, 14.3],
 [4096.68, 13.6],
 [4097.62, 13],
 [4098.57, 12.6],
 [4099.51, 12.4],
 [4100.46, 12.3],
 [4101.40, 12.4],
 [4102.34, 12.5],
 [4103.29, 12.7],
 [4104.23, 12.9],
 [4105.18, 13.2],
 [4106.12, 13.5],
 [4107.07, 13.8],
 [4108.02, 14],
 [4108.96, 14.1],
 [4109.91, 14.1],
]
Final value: 1.92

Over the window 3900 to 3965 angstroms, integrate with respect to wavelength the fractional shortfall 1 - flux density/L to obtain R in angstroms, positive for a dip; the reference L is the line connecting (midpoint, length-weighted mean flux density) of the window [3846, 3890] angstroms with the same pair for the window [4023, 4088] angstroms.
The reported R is 7.4 angstroms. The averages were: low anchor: 7.21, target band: 8.37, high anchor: 13.9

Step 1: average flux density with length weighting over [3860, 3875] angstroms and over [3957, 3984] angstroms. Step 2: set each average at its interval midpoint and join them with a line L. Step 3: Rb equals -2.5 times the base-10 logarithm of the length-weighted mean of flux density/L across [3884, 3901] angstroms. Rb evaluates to -0.03 mag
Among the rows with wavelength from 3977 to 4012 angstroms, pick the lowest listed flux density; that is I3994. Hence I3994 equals 9.77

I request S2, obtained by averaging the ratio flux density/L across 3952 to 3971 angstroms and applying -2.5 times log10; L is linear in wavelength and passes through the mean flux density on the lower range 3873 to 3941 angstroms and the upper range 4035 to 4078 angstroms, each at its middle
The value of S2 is 0.26 mag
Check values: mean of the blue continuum 7.93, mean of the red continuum 13.5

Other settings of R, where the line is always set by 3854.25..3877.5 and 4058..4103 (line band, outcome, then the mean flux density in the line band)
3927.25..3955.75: 6.6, 7.57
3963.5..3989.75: 4.6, 9.02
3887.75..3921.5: -1.7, 9.13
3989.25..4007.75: -2.4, 13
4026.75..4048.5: -2.4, 14.1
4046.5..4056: -0.2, 13.3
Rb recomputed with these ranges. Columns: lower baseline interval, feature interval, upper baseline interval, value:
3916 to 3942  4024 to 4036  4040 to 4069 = -0.20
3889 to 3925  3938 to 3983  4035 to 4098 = 0.26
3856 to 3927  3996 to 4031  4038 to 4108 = -0.18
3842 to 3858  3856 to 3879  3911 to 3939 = -0.13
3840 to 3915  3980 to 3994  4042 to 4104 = -0.11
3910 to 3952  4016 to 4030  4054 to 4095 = -0.23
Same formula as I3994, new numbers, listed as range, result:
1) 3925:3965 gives 4.35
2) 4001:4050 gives 13.1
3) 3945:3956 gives 8.69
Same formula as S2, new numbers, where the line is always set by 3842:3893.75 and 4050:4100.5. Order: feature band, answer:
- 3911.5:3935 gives 0.17 mag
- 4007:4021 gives -0.22 mag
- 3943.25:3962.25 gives 0.05 mag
